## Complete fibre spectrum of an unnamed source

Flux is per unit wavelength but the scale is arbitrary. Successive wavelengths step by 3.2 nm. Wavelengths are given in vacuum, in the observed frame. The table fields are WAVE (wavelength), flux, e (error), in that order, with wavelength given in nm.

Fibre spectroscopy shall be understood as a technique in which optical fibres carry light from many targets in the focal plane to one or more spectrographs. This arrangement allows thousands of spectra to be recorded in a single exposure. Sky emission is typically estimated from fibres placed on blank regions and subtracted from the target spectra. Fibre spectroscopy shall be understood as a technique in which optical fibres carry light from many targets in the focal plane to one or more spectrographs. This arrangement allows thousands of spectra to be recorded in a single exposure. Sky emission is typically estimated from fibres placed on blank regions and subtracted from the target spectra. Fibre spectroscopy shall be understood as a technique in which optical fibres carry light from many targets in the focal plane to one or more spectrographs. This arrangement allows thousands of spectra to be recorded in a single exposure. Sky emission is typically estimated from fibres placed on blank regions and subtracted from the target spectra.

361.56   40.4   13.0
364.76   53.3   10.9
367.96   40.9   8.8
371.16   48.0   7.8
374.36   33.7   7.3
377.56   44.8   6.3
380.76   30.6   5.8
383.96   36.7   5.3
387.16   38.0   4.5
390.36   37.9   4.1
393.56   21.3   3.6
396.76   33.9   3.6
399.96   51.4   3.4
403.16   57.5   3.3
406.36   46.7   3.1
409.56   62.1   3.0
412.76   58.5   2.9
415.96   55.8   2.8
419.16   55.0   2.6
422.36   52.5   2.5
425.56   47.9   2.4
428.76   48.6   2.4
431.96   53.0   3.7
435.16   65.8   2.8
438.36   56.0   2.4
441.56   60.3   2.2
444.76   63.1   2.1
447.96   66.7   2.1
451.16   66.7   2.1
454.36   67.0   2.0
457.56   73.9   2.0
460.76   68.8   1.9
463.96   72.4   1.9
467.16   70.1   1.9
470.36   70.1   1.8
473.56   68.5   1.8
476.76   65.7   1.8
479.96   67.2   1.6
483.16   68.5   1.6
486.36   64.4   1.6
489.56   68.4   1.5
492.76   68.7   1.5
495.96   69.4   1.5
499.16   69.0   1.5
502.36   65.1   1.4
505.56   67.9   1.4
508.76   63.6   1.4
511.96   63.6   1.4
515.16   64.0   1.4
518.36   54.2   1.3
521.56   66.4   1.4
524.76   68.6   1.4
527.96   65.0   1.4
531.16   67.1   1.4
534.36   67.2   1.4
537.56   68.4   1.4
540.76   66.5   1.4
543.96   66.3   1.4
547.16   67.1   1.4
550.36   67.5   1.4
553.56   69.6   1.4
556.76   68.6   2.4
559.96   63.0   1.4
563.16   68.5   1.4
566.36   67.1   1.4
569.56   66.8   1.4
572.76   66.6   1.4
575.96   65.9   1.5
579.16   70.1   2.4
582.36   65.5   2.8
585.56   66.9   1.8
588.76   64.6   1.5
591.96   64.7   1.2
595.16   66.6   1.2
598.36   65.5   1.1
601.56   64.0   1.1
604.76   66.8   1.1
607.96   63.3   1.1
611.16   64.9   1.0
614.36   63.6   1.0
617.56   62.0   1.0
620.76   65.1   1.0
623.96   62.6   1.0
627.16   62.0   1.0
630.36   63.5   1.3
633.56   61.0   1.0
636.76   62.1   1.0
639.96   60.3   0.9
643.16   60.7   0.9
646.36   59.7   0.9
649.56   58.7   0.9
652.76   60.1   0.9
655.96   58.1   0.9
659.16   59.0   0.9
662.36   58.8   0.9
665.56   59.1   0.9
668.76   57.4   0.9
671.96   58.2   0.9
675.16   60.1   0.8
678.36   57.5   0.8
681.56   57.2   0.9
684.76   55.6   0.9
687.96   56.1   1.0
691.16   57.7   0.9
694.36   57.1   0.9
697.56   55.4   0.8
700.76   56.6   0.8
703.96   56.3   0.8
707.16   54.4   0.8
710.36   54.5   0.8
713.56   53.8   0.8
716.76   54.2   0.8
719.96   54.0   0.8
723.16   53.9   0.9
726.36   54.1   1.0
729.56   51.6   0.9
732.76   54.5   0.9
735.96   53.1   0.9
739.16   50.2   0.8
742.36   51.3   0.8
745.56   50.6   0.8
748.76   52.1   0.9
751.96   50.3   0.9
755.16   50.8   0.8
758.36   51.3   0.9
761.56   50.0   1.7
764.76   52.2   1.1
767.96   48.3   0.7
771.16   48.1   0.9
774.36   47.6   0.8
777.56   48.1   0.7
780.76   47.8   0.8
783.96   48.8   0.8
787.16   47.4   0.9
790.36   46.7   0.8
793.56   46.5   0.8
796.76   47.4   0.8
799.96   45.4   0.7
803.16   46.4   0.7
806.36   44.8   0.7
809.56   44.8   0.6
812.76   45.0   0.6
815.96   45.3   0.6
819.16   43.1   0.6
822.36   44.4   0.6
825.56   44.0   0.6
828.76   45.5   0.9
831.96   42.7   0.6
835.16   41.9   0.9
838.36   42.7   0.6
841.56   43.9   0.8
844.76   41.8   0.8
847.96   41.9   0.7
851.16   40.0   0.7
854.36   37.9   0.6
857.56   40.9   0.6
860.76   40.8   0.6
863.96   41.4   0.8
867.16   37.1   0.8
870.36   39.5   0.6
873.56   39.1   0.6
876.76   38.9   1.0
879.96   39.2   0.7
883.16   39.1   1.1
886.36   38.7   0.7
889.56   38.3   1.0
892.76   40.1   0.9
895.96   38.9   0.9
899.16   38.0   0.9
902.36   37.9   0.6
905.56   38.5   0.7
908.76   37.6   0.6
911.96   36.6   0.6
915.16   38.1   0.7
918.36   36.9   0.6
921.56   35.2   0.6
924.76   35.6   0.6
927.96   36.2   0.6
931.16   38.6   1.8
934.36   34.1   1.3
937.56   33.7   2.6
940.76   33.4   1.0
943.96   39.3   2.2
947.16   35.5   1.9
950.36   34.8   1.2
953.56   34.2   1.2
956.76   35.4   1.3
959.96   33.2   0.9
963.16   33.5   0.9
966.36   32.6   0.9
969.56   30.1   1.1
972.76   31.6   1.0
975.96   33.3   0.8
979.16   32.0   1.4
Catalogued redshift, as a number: 0.00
